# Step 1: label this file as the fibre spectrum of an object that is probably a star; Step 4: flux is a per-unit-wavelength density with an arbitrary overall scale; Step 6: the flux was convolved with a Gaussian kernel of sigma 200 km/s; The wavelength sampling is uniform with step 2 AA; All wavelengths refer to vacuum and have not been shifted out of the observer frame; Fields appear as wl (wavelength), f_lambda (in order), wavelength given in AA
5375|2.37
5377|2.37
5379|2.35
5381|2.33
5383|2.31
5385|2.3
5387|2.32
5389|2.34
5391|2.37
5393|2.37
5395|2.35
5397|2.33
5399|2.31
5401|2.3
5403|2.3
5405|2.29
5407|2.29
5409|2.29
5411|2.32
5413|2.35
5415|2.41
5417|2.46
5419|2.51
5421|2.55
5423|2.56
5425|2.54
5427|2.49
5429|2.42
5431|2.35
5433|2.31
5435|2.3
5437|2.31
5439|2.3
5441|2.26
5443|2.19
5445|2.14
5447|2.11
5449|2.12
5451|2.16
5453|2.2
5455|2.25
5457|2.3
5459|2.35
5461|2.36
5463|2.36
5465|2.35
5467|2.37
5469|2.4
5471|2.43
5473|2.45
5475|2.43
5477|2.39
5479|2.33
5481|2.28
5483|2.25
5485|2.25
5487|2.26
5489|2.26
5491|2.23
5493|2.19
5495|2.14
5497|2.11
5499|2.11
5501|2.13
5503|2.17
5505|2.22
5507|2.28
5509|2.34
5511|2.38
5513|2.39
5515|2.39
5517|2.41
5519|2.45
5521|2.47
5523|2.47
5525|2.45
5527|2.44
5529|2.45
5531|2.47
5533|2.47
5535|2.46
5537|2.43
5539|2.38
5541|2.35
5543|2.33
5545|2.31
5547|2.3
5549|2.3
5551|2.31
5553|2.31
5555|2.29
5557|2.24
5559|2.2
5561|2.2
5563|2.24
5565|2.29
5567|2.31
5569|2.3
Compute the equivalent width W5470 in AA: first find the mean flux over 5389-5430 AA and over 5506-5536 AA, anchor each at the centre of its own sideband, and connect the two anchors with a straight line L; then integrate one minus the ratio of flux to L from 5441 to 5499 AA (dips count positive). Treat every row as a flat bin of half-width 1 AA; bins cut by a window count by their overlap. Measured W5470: 3.3 AA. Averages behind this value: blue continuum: 2.39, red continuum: 2.42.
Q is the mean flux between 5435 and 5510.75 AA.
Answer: 2.27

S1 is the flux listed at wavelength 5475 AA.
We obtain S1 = 2.43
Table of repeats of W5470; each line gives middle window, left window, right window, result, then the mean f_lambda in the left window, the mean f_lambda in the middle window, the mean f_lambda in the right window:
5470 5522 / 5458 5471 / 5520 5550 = 1.92 AA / 2.37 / 2.3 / 2.41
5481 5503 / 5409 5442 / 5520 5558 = 1.77 AA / 2.4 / 2.2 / 2.38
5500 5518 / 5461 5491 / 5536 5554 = 0.28 AA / 2.34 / 2.3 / 2.34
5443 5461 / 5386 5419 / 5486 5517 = 0.65 AA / 2.34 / 2.21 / 2.25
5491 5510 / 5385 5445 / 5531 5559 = 1.28 AA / 2.36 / 2.19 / 2.34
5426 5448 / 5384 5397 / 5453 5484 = 0.53 AA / 2.34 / 2.29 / 2.35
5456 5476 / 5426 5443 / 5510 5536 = -0.08 AA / 2.33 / 2.38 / 2.44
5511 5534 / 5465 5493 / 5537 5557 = -1.14 AA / 2.33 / 2.44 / 2.32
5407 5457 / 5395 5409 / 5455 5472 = 0.06 AA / 2.31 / 2.33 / 2.36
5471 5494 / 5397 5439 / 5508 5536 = 0.99 AA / 2.38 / 2.31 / 2.43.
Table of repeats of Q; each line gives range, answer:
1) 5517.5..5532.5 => 2.46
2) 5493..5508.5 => 2.17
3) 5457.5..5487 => 2.35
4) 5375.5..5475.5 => 2.34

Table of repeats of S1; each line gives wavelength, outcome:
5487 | 2.26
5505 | 2.22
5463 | 2.36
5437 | 2.31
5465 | 2.35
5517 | 2.41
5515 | 2.39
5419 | 2.51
